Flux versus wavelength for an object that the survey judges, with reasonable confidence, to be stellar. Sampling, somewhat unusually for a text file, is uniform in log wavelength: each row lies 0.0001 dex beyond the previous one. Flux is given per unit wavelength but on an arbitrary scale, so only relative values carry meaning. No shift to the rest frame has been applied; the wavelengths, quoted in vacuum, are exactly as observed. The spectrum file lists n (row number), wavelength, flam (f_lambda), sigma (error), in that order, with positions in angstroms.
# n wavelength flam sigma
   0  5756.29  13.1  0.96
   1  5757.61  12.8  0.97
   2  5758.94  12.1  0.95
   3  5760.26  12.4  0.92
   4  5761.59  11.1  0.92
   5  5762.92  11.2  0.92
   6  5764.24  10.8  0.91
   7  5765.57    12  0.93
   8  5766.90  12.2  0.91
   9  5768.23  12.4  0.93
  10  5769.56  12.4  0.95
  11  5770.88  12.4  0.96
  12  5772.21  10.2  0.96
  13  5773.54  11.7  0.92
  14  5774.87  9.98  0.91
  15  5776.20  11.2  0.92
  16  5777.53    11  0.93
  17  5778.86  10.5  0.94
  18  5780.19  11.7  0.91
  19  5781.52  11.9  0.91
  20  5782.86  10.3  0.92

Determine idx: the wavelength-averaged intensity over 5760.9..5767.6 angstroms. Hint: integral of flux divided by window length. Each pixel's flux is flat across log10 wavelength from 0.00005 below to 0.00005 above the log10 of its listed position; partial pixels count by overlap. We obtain 11.5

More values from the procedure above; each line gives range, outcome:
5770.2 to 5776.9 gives 11.1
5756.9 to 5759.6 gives 12.5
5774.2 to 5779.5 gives 10.7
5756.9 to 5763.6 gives 11.9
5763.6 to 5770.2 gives 11.9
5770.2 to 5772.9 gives 11.3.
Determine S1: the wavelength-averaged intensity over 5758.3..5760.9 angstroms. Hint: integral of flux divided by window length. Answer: 12.3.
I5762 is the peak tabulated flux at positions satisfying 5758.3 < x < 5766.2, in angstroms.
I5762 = 12.4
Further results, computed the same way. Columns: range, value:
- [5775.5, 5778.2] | 11.2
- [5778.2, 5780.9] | 11.7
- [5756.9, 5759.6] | 12.8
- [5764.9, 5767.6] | 12.2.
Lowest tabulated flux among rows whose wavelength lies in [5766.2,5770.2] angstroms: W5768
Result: 12.2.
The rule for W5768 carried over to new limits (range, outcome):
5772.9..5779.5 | 9.98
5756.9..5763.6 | 11.1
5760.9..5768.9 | 10.8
